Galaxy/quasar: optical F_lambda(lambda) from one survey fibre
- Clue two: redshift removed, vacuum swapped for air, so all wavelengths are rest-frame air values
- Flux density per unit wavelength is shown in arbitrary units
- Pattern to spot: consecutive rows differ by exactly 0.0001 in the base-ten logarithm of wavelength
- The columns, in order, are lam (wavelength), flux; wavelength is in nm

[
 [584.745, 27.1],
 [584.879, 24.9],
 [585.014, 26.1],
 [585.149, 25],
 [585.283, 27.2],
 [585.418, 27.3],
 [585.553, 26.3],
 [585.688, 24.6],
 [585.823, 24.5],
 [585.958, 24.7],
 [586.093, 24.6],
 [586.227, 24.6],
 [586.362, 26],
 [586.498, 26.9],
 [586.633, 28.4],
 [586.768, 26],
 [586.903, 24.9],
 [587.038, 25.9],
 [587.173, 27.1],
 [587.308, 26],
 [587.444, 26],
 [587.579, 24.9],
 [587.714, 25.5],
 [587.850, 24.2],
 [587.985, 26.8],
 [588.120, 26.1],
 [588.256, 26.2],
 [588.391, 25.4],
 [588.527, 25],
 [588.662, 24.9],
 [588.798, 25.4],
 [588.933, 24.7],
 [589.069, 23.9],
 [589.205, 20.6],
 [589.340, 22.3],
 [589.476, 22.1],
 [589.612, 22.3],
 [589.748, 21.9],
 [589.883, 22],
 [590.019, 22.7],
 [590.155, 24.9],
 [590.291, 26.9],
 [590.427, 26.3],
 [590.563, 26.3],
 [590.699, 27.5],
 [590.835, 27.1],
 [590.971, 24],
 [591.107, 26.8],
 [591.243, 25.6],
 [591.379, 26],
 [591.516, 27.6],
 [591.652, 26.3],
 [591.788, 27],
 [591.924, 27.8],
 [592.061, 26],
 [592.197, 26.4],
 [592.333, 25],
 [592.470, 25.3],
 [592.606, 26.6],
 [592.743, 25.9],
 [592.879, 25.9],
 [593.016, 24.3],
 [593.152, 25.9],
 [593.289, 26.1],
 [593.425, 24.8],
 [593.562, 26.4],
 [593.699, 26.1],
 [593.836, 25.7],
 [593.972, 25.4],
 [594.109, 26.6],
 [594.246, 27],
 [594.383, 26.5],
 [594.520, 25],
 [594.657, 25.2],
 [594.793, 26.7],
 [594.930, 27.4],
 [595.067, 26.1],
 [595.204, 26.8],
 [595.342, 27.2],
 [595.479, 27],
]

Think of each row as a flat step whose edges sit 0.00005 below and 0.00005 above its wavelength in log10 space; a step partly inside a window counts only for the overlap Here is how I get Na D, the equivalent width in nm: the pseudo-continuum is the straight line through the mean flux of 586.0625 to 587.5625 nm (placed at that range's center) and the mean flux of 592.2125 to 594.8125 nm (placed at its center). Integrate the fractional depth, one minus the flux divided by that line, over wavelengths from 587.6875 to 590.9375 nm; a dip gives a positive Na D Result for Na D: 0.17 nm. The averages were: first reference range 26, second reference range 25.8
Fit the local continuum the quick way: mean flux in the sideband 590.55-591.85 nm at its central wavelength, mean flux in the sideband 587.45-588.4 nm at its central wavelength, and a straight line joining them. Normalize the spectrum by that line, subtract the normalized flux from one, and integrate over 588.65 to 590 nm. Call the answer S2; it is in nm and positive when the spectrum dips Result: 0.16 nm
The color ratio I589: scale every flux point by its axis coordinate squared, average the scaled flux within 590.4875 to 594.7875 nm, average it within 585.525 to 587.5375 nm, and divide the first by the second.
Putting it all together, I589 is 1.03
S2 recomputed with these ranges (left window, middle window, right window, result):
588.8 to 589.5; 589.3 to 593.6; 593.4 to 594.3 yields -0.16 nm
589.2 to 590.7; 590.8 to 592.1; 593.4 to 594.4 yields -0.09 nm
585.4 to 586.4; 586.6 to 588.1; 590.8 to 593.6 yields -0.03 nm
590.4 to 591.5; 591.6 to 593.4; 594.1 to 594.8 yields 0.01 nm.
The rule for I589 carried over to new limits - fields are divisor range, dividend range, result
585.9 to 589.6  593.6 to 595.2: 1.07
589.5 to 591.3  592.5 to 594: 1.04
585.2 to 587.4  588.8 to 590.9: 0.94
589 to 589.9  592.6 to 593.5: 1.17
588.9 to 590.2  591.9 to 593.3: 1.15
